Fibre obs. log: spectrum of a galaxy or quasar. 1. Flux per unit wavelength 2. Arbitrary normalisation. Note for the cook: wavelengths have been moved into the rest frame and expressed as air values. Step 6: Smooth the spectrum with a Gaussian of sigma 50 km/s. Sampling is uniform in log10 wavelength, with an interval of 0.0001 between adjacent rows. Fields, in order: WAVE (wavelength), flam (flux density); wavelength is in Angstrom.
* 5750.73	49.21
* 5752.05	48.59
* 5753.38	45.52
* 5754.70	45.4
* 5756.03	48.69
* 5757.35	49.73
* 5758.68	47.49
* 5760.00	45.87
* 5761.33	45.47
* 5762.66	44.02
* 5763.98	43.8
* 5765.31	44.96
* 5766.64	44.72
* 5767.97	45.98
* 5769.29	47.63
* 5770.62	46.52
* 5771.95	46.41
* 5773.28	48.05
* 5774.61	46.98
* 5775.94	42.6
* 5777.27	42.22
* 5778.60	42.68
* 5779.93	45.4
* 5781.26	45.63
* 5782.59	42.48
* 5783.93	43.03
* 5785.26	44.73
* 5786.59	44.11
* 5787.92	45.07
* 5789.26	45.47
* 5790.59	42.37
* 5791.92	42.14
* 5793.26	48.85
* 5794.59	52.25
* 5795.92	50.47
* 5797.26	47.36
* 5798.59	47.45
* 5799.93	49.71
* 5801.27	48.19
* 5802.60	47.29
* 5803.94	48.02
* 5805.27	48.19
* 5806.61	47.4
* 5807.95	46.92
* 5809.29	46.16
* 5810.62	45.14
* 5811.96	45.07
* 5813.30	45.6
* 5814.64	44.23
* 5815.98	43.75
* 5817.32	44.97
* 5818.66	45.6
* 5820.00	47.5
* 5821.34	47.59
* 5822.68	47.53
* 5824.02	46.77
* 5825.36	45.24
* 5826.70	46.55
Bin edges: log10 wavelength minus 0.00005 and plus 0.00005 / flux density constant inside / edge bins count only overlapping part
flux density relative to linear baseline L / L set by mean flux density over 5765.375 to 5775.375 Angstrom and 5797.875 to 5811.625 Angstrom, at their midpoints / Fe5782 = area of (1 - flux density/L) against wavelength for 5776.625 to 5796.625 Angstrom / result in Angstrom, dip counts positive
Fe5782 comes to 0.8 Angstrom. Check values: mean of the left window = 46.5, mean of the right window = 47.4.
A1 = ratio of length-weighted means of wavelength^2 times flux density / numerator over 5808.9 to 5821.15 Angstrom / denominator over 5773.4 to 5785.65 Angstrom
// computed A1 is 1.0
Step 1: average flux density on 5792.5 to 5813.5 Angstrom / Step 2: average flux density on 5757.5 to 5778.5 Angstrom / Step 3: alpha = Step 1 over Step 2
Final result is 1.05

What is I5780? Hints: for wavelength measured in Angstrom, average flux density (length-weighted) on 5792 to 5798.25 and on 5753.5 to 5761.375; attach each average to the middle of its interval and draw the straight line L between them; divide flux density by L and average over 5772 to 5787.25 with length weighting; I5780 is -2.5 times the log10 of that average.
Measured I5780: 0.09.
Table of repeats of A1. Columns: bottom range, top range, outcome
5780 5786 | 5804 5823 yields 1.06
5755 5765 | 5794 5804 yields 1.07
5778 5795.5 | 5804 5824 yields 1.04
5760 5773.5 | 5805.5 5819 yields 1.01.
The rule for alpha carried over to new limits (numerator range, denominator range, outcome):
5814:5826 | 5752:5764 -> 0.99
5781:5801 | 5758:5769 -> 1.02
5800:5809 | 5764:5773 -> 1.04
